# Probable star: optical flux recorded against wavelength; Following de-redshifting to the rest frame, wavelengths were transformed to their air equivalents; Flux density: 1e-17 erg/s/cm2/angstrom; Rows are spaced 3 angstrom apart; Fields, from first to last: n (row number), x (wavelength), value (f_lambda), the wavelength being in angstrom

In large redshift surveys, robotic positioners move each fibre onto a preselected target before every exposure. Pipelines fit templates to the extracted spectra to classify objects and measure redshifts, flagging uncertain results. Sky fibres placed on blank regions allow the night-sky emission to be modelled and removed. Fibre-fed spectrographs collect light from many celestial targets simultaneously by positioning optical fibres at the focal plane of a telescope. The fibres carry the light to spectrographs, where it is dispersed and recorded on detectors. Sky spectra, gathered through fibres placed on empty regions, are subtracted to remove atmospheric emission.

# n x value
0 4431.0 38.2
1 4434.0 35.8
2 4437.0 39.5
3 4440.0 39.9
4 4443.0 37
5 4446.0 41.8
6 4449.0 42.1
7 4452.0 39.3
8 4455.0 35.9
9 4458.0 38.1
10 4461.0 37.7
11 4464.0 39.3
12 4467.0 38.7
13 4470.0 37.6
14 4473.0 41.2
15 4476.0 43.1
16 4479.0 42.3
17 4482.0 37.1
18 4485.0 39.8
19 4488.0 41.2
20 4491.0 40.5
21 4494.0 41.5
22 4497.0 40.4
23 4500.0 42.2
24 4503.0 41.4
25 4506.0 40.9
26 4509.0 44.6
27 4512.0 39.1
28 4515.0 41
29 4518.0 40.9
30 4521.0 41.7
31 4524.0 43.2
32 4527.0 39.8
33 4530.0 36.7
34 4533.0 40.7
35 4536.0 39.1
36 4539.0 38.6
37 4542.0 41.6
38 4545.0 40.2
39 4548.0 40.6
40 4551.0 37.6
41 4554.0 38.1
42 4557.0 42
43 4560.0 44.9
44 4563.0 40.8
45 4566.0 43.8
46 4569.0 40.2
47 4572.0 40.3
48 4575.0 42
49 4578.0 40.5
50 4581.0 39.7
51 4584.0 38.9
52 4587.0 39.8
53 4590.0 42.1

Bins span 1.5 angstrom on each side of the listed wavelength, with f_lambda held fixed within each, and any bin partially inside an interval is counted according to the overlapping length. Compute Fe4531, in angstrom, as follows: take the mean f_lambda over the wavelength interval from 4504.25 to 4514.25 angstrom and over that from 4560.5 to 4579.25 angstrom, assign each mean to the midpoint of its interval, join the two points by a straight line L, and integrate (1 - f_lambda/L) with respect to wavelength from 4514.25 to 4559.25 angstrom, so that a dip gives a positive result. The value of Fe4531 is 1.4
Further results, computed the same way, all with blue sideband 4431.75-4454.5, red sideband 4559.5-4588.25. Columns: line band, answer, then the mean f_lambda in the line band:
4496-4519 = -0.7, 41.3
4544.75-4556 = 0.4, 39.1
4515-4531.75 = -0.1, 40.5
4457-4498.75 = -0.3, 39.9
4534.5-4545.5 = 0.2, 39.8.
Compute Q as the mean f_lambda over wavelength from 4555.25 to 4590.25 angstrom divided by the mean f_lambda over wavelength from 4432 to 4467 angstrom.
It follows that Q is 1.1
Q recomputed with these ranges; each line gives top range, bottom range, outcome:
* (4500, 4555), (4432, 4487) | 1.03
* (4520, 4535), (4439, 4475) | 1.03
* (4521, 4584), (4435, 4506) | 1.02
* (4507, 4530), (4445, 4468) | 1.05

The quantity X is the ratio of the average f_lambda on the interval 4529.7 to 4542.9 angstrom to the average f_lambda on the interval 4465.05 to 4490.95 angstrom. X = 1.0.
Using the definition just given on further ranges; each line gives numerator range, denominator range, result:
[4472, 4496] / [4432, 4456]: 1.05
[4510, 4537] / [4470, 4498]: 0.99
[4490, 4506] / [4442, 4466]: 1.06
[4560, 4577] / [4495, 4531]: 1.02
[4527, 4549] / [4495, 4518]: 0.96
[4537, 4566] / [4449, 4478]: 1.04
